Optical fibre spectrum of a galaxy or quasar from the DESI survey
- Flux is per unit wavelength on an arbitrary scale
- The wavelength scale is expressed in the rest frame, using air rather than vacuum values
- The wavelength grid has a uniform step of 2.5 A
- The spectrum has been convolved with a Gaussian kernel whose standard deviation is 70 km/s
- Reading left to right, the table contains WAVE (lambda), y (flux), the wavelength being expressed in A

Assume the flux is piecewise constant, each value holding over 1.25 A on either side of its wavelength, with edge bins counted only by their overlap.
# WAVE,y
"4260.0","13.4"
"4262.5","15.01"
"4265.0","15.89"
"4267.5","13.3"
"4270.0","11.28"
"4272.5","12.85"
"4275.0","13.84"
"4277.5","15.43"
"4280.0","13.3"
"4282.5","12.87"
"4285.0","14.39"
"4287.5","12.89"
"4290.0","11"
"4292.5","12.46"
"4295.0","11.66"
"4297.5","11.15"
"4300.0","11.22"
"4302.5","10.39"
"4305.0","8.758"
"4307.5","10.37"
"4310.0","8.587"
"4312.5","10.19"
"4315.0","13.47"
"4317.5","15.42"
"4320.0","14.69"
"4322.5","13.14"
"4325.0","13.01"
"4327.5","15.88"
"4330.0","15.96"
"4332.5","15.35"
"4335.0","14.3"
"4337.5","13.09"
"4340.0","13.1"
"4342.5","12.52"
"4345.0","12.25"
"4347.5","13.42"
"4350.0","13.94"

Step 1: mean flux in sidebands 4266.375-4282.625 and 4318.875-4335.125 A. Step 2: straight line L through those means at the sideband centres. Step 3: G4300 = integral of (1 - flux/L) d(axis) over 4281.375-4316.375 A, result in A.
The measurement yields 6.3 A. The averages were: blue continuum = 13.3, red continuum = 14.6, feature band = 11.4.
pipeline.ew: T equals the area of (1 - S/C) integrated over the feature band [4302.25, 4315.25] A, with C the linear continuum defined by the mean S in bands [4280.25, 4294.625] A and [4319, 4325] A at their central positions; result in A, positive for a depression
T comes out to 3.20 A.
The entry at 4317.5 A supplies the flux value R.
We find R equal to 15.42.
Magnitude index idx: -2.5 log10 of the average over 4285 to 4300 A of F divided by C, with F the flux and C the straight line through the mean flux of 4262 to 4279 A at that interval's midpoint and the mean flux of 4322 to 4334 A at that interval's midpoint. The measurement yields 0.18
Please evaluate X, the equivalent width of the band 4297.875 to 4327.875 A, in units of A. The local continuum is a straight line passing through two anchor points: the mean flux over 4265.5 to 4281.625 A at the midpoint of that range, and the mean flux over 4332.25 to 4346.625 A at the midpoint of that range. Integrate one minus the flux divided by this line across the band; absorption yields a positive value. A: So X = 3.1 A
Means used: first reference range 13.4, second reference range 13.3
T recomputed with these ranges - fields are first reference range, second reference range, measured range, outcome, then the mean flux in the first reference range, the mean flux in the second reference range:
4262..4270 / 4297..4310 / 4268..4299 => -1.24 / 14.2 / 10.2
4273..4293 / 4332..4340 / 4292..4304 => 1.98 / 13.3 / 14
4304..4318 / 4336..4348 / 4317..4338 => -4.57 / 10.9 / 12.9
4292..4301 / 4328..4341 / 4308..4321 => 0.68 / 11.6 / 14.5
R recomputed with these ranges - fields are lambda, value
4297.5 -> 11.15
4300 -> 11.22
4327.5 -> 15.88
